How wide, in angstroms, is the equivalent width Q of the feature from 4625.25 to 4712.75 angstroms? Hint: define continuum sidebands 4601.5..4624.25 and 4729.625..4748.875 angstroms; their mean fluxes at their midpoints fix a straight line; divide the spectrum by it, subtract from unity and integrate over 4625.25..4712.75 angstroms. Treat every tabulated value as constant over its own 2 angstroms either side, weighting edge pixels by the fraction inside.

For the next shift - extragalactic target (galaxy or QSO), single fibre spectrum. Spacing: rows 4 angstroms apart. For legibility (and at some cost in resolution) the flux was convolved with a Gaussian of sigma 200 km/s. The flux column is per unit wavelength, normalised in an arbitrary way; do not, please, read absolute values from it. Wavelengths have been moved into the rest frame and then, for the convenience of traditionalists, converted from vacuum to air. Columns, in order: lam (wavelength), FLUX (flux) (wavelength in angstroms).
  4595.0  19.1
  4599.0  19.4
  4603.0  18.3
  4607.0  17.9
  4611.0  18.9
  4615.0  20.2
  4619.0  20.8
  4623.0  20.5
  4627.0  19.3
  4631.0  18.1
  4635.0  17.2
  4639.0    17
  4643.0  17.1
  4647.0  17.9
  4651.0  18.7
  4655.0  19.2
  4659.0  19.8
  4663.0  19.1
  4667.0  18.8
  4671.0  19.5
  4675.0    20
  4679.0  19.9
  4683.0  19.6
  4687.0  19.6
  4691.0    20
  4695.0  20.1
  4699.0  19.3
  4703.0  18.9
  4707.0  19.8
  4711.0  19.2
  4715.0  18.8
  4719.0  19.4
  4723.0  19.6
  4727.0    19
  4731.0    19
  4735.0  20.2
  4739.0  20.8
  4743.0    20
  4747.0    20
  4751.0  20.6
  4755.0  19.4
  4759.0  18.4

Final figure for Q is 3.1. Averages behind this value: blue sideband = 19.4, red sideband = 20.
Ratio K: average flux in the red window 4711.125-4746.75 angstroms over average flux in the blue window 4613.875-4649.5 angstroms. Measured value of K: 1.05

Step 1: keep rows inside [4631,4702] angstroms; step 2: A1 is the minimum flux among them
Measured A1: 17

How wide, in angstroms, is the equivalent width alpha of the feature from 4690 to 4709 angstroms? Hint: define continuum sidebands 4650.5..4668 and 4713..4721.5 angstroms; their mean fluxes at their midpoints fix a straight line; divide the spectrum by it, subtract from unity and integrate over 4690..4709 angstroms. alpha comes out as -0.5 angstroms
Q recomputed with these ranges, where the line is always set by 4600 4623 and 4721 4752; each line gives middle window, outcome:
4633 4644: 1.3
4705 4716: 0.3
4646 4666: 0.6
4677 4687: 0.0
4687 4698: -0.1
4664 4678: 0.1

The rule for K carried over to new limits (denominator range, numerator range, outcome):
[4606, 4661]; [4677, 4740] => 1.04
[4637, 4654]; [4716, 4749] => 1.11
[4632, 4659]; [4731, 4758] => 1.11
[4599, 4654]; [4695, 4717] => 1.03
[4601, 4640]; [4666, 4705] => 1.04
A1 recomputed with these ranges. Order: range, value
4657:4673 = 18.8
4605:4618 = 17.9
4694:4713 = 18.9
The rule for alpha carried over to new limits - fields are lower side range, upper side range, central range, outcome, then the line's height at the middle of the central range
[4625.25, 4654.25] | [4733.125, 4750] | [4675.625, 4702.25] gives -0.92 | 19.1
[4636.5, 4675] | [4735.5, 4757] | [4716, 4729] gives 0.31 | 19.8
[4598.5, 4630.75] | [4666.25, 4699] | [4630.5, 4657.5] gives 2.20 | 19.5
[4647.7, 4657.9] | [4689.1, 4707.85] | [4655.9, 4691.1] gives -0.62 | 19.2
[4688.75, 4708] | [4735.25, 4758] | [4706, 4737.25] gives 0.73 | 19.8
